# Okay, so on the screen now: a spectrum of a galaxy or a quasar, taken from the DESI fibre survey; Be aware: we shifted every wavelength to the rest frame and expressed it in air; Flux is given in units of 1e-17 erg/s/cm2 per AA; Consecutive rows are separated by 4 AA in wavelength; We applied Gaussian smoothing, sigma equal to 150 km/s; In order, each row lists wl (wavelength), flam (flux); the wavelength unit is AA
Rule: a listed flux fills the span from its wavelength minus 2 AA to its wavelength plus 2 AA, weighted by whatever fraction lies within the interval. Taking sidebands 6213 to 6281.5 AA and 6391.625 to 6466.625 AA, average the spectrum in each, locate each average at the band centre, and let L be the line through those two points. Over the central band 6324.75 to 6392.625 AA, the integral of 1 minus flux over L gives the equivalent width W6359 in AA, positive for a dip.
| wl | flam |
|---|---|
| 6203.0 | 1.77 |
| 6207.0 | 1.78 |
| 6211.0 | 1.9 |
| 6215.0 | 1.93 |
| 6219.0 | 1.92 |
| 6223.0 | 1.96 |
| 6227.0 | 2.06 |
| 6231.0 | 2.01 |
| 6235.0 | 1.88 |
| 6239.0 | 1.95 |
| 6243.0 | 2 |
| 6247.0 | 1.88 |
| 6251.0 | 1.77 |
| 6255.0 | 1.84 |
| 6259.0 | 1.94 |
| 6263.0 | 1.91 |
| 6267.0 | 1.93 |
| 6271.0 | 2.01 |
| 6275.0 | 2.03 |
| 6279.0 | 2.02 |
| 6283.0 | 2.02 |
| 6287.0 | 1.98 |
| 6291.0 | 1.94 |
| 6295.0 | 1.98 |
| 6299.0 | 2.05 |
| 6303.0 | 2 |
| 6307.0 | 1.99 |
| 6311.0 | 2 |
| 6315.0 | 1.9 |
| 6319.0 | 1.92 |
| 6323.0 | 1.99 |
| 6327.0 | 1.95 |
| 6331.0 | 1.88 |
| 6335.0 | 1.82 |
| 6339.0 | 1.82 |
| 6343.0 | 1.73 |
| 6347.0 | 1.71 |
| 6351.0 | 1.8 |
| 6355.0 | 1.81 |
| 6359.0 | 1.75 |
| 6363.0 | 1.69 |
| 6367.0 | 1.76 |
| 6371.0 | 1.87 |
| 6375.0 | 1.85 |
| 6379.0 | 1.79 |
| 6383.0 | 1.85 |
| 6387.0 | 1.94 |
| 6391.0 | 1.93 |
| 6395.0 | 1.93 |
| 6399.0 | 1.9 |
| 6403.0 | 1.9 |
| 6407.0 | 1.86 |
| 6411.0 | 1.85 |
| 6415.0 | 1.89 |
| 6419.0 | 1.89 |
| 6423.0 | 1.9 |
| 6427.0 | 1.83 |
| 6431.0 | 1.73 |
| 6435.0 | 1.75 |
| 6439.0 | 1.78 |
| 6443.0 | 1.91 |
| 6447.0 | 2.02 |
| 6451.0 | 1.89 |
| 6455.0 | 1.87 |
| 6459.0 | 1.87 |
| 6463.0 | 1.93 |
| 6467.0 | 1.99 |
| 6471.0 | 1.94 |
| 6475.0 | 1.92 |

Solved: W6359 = 2.9 AA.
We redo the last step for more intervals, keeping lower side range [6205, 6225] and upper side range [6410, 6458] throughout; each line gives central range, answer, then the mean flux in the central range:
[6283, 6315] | -1.77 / 1.99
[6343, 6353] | 0.67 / 1.75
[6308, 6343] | -0.43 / 1.9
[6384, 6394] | -0.31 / 1.93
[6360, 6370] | 0.69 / 1.74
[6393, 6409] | -0.28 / 1.9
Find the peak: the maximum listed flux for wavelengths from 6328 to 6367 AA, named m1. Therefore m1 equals 1.88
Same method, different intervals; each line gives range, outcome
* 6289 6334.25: 2.05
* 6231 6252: 2.01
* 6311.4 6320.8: 1.92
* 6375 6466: 2.02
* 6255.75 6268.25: 1.94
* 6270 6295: 2.03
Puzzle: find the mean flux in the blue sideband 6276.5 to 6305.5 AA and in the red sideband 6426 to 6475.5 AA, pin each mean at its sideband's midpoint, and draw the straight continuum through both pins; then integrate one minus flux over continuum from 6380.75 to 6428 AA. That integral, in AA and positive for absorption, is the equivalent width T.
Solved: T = 0.59 AA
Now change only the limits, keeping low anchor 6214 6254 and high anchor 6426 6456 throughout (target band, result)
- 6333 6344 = 0.6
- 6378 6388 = 0.1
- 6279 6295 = -0.6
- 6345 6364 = 1.3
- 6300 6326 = -0.9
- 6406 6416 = 0.0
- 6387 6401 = -0.4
